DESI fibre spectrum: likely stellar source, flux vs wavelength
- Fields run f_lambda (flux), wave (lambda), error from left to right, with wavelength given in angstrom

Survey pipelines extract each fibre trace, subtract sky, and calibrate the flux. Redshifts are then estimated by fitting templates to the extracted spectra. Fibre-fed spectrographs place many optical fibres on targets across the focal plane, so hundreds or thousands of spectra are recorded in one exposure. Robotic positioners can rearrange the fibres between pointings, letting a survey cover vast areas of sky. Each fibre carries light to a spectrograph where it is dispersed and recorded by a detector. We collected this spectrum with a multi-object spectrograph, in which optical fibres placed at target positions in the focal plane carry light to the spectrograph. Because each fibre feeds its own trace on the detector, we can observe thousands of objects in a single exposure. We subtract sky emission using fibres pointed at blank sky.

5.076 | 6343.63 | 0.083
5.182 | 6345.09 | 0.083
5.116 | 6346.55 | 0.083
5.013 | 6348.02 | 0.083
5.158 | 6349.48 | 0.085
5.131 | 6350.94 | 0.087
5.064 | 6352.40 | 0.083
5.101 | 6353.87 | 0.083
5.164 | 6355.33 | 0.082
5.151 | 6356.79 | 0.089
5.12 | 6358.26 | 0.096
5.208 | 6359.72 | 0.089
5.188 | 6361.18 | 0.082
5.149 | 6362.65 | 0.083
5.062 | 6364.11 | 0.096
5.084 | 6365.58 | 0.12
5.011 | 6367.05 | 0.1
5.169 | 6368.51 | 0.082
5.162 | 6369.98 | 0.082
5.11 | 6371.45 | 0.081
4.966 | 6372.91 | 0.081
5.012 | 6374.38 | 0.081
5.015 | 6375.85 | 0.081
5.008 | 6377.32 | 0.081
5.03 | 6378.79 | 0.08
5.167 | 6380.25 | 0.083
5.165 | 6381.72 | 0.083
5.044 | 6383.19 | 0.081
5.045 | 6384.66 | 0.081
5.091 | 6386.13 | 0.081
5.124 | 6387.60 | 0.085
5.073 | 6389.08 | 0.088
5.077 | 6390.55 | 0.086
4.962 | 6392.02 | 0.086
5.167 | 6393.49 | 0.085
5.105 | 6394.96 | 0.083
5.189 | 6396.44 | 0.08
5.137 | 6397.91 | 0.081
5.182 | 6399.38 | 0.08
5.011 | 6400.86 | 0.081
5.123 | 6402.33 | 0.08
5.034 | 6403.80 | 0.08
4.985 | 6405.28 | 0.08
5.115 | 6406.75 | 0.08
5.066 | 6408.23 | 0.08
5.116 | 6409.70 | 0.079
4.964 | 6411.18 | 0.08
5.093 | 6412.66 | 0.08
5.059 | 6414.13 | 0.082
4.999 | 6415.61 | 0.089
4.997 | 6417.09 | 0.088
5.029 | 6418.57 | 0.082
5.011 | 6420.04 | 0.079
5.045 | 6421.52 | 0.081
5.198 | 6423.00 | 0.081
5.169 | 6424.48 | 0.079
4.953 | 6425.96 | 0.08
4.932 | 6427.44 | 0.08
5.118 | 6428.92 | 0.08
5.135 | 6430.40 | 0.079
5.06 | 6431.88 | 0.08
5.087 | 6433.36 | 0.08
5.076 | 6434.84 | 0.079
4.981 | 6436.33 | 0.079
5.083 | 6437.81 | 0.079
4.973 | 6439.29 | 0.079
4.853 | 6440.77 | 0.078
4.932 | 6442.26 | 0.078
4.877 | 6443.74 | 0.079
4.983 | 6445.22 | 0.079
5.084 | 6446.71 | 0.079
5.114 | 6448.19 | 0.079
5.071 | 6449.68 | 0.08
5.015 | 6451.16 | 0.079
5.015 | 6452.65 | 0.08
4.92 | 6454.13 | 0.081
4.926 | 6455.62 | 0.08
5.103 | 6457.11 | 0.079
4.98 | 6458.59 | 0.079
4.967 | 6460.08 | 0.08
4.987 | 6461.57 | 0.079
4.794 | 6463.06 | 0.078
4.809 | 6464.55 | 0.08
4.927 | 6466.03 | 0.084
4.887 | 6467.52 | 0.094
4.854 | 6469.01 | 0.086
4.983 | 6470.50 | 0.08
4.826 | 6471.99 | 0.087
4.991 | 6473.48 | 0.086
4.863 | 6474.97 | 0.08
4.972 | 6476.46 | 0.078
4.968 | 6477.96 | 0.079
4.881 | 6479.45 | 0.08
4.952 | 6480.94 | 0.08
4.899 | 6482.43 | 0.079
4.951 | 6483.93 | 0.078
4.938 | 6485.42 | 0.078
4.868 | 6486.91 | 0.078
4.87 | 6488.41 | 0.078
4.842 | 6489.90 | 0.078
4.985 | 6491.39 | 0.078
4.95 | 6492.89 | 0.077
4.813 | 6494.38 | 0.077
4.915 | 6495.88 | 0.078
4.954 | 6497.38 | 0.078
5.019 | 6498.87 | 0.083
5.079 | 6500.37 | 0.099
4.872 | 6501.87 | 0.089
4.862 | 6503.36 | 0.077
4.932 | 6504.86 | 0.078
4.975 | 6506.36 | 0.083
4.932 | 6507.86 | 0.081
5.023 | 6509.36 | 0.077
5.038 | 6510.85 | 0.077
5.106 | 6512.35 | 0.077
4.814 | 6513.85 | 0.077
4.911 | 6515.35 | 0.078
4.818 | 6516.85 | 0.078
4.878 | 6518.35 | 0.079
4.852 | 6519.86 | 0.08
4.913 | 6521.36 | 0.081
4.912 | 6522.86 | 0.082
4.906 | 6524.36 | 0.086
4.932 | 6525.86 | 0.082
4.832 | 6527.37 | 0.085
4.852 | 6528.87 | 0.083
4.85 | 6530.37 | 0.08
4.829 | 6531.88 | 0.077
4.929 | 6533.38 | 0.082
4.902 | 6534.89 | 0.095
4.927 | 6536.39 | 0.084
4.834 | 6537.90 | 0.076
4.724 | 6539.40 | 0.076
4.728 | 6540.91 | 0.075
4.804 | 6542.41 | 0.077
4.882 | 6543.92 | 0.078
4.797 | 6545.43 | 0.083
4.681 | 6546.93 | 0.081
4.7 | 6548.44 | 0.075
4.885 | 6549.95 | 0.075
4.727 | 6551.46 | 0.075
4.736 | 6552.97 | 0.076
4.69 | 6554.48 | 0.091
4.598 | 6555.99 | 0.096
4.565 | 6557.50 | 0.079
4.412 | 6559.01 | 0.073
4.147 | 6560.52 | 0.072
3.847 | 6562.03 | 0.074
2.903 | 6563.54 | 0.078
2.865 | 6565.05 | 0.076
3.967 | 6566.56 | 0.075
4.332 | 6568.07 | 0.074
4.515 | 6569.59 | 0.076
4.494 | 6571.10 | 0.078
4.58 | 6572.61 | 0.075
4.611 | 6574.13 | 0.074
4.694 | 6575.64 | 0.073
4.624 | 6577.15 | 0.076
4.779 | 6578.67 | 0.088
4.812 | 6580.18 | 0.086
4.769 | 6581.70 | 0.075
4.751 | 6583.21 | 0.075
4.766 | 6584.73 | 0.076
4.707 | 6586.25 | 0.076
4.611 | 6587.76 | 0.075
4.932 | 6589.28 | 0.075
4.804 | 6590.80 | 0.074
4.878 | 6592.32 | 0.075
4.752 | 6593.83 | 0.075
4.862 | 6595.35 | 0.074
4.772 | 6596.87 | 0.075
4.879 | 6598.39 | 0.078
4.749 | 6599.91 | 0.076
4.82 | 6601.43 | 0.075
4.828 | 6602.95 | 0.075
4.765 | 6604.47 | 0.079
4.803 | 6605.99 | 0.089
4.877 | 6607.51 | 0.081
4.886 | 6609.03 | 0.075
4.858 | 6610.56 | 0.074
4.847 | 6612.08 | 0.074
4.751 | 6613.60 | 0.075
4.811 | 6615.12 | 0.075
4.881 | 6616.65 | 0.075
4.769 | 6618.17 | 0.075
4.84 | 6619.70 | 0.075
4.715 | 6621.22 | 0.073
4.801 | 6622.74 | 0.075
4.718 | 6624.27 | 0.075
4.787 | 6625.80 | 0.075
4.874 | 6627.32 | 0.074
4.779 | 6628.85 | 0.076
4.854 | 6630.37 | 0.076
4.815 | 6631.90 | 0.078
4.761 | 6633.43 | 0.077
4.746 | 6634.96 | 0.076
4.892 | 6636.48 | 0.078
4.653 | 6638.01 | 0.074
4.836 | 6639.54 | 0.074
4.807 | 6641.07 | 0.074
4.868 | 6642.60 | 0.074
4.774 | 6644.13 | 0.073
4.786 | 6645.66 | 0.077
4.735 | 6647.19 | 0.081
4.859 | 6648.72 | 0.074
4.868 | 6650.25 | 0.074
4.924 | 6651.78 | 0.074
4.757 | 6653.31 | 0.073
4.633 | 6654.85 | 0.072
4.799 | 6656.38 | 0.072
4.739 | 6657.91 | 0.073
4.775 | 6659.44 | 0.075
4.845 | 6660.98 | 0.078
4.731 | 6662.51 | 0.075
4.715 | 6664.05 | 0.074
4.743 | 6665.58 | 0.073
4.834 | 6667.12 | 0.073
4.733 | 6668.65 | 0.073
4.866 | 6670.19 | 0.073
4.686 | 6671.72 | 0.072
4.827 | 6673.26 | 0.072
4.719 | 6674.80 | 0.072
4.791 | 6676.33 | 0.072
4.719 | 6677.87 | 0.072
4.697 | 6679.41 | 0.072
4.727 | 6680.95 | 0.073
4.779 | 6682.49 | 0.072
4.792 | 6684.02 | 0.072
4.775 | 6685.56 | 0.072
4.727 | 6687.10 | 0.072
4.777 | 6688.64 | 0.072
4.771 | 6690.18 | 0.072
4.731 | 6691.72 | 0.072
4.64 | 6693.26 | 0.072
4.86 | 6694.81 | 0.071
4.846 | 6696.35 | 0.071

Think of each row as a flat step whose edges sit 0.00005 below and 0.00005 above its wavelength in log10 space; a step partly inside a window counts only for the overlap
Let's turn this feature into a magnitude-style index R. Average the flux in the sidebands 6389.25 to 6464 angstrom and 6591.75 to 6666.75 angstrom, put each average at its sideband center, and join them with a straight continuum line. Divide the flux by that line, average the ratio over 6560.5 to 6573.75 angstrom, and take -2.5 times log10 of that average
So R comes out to 0.22 mag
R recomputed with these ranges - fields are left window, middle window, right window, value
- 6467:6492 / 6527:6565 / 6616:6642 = 0.06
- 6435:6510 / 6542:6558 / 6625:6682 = 0.03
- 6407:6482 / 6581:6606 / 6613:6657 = 0.01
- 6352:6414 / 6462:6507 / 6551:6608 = -0.02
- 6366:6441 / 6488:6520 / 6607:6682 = 0.00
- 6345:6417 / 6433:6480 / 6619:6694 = 0.01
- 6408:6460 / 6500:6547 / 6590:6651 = 0.01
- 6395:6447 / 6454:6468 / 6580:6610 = 0.01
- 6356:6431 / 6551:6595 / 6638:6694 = 0.09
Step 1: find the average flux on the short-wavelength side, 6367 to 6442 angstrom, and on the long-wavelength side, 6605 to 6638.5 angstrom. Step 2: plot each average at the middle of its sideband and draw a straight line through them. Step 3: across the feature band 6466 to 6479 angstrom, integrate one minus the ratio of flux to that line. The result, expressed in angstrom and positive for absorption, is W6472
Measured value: 0.17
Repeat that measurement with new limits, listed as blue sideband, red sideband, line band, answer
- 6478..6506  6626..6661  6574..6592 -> 0.38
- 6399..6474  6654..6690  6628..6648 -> 0.00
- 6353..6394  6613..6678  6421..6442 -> -0.07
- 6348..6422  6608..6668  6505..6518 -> -0.02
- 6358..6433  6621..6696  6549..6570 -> 2.85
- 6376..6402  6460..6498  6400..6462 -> -0.30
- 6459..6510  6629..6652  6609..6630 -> 0.08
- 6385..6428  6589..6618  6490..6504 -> 0.06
